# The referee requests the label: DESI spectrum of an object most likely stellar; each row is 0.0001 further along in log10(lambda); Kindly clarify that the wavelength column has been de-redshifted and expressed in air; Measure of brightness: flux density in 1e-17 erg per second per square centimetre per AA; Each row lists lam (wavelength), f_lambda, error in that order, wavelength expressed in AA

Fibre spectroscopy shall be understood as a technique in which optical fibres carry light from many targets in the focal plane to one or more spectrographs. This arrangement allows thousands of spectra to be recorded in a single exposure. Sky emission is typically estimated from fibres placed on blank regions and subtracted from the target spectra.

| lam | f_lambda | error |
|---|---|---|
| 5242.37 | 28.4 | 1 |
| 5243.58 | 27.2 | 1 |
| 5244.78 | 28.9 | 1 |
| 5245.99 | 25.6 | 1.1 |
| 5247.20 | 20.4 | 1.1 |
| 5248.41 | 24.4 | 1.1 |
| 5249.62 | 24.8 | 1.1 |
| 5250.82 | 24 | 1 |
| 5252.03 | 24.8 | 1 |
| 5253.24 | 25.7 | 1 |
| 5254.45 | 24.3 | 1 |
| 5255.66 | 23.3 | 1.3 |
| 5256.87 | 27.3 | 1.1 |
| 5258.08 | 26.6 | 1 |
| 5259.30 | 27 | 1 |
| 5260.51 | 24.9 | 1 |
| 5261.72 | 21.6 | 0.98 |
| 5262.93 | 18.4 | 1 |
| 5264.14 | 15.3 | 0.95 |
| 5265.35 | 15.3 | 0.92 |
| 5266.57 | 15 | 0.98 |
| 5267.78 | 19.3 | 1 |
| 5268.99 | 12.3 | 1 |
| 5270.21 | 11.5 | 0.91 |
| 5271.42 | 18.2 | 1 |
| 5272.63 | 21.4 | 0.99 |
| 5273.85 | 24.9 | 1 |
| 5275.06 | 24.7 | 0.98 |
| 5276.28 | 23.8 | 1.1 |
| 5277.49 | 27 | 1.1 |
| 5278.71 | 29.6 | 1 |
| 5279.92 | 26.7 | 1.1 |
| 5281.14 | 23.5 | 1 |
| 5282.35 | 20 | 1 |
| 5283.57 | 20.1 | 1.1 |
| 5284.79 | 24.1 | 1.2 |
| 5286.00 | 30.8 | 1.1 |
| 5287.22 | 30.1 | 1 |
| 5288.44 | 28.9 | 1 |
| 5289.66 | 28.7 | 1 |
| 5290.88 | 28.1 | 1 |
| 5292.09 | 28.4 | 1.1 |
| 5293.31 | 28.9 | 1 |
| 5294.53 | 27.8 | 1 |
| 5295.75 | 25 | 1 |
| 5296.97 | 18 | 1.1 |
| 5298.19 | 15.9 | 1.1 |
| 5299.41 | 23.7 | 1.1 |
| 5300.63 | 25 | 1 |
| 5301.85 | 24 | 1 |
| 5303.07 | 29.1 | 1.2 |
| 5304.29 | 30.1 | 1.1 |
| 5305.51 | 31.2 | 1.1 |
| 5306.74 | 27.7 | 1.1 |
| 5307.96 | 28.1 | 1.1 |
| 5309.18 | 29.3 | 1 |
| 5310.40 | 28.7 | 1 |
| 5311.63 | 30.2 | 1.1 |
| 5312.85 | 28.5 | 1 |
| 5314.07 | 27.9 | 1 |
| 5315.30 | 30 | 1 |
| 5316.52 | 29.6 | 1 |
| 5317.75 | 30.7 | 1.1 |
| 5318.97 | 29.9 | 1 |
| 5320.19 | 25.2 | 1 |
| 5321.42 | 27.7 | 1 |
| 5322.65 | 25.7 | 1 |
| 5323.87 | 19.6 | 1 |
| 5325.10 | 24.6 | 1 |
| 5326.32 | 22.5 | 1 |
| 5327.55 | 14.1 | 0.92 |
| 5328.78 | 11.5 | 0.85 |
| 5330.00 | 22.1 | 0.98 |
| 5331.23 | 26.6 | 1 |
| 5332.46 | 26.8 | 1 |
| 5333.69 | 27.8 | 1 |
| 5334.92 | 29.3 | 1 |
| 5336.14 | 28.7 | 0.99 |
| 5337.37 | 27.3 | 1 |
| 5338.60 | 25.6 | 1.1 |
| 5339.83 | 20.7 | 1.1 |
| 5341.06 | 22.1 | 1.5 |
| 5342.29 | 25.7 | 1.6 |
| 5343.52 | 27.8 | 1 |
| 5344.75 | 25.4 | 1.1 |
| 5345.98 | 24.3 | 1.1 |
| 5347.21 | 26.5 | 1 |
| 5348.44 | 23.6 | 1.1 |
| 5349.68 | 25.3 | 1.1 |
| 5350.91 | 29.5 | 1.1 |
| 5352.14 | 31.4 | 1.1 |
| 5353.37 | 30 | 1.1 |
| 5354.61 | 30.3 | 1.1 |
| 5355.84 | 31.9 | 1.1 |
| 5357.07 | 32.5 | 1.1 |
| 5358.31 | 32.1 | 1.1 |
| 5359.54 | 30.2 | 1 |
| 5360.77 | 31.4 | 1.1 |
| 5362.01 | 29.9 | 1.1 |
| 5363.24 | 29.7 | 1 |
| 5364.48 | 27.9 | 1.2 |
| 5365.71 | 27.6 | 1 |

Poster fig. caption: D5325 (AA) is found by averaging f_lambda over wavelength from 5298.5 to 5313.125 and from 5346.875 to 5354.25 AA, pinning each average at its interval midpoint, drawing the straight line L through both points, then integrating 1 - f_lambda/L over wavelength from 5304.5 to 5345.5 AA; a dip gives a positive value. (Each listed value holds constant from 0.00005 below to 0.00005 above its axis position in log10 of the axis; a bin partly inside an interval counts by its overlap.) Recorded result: 2.5 AA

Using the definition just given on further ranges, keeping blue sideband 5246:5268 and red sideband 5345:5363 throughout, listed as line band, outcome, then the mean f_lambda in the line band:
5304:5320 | -1.8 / 29.3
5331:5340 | 0.3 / 26.9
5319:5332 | 2.3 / 22.4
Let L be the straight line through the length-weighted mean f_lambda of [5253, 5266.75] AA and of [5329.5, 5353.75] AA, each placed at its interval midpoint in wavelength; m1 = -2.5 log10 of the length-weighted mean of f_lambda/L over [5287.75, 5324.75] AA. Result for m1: -0.107 mag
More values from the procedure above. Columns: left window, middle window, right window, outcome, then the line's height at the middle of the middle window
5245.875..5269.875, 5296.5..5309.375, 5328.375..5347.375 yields -0.09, 23.6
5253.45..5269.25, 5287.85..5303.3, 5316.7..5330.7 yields -0.14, 22.3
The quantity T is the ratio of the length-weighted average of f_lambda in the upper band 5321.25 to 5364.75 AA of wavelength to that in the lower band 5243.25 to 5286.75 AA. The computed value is 1.15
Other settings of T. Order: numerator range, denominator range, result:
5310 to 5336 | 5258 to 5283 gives 1.21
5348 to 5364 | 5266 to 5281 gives 1.40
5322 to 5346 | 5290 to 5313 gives 0.90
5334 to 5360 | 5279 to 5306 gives 1.07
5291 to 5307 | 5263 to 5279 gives 1.31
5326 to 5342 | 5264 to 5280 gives 1.16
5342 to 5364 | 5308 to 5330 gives 1.12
